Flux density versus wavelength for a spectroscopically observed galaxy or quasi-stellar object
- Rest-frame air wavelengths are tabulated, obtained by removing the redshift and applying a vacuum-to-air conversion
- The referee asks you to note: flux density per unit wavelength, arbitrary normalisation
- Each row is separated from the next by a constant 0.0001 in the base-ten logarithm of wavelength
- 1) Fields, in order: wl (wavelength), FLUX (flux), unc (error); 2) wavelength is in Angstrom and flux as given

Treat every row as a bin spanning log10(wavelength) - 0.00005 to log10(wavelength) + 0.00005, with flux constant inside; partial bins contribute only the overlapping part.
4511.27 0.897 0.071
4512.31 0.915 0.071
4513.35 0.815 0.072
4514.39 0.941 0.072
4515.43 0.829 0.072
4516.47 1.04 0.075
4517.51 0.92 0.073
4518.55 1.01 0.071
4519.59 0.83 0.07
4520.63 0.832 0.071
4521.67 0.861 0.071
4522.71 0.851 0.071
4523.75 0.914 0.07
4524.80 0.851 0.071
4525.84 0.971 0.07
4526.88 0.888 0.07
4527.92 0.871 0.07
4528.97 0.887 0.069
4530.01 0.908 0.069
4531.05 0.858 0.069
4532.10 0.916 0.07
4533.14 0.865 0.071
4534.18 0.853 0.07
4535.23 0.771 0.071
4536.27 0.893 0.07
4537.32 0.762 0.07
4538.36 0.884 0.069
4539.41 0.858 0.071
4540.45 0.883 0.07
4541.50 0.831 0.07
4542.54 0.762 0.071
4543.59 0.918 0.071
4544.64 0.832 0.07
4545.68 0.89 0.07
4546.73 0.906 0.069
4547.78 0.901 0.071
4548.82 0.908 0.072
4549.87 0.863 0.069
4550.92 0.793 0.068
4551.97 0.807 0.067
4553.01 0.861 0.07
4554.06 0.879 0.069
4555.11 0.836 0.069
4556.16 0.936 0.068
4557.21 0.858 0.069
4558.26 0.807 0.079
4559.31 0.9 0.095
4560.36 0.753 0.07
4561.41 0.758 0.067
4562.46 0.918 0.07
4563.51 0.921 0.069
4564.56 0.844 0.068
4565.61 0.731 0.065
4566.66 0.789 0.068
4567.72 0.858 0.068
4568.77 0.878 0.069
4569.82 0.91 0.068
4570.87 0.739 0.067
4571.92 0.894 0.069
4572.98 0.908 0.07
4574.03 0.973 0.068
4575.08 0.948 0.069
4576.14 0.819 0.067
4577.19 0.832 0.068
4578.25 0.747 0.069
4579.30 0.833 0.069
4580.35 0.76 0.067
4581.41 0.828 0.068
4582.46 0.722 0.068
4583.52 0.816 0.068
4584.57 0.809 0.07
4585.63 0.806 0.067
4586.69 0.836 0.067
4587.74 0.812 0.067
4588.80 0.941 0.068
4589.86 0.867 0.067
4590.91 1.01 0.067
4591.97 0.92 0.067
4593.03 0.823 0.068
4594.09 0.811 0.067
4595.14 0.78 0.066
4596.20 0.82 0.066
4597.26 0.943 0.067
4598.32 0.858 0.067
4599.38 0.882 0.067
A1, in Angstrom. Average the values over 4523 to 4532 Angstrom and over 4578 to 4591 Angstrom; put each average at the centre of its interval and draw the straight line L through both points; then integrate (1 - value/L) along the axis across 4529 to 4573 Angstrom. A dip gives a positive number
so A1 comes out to 0.6 Angstrom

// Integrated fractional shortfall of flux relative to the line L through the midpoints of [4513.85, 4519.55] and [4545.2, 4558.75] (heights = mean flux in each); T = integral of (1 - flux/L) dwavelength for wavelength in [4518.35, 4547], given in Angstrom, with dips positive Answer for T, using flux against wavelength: 1.2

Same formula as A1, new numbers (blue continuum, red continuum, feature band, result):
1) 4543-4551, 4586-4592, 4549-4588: 2.1 Angstrom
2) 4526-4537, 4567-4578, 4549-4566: 0.5 Angstrom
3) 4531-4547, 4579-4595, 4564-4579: -0.1 Angstrom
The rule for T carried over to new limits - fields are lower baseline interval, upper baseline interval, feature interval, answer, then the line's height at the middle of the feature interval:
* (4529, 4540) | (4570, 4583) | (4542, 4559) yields -0.2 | 0.85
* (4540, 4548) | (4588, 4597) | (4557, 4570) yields 0.4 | 0.867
